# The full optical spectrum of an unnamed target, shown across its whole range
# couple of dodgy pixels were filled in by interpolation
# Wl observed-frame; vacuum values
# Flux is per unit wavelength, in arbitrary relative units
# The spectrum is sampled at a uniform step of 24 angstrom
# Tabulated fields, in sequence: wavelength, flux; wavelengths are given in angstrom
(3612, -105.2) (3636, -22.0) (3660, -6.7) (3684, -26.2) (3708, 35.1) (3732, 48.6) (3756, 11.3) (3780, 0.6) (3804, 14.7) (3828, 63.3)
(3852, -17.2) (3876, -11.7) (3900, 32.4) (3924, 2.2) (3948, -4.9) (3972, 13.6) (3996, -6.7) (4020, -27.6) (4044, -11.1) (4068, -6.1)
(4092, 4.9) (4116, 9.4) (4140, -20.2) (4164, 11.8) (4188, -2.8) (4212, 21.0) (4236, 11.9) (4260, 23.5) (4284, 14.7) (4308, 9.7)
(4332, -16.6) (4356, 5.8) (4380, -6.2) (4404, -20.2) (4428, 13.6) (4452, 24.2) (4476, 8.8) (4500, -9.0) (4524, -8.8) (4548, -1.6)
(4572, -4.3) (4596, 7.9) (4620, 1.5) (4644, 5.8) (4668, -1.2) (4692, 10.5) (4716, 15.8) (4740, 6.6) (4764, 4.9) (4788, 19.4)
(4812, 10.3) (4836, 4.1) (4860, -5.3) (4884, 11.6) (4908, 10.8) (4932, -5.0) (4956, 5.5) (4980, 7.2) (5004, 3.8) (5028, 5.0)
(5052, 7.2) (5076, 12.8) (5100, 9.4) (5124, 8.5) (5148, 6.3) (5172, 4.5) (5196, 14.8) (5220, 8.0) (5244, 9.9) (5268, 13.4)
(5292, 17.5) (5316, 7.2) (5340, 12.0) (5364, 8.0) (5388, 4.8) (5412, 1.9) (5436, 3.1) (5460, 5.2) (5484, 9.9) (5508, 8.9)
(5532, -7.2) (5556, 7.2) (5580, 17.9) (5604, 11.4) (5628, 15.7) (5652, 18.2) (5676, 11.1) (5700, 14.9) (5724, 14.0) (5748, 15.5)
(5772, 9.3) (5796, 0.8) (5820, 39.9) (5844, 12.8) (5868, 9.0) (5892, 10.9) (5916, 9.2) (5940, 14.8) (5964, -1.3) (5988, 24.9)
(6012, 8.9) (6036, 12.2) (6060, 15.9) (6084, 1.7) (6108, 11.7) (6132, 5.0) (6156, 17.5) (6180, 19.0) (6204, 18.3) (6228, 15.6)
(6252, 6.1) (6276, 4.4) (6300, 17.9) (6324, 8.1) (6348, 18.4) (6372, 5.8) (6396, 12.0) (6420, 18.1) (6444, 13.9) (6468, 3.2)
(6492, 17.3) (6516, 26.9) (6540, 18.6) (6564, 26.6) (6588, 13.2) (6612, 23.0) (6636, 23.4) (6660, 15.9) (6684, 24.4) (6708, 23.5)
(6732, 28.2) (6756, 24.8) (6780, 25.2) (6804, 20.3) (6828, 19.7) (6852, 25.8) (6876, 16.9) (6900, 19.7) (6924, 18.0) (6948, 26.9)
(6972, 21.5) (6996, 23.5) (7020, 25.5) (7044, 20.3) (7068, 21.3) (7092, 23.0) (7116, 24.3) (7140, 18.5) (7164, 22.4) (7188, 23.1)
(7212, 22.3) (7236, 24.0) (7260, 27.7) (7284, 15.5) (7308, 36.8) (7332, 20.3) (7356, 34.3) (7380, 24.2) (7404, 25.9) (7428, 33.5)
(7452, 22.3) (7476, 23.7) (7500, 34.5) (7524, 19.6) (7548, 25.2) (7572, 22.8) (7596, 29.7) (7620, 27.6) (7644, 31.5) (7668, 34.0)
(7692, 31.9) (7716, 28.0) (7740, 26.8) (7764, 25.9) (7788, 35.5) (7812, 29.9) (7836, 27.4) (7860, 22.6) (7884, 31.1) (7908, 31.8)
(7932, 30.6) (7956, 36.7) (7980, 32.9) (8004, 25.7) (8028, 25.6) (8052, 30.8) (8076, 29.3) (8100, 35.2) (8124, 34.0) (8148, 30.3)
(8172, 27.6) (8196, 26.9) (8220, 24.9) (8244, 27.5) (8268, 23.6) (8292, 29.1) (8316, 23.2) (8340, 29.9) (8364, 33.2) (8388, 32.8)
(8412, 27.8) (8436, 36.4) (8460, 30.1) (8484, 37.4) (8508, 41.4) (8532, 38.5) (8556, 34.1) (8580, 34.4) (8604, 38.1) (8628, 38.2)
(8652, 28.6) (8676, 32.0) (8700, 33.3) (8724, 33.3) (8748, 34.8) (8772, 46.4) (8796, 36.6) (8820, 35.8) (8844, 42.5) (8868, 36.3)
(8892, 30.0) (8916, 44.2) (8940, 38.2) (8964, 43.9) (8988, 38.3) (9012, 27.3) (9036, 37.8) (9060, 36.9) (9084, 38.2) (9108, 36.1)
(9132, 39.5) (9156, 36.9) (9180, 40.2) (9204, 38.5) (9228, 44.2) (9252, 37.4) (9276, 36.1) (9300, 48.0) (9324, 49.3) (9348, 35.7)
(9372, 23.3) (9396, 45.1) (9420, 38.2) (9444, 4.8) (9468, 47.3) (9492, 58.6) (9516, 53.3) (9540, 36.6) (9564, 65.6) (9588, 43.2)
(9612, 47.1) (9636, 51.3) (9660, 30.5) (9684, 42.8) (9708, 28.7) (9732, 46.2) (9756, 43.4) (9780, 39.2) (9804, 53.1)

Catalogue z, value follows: 0.61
